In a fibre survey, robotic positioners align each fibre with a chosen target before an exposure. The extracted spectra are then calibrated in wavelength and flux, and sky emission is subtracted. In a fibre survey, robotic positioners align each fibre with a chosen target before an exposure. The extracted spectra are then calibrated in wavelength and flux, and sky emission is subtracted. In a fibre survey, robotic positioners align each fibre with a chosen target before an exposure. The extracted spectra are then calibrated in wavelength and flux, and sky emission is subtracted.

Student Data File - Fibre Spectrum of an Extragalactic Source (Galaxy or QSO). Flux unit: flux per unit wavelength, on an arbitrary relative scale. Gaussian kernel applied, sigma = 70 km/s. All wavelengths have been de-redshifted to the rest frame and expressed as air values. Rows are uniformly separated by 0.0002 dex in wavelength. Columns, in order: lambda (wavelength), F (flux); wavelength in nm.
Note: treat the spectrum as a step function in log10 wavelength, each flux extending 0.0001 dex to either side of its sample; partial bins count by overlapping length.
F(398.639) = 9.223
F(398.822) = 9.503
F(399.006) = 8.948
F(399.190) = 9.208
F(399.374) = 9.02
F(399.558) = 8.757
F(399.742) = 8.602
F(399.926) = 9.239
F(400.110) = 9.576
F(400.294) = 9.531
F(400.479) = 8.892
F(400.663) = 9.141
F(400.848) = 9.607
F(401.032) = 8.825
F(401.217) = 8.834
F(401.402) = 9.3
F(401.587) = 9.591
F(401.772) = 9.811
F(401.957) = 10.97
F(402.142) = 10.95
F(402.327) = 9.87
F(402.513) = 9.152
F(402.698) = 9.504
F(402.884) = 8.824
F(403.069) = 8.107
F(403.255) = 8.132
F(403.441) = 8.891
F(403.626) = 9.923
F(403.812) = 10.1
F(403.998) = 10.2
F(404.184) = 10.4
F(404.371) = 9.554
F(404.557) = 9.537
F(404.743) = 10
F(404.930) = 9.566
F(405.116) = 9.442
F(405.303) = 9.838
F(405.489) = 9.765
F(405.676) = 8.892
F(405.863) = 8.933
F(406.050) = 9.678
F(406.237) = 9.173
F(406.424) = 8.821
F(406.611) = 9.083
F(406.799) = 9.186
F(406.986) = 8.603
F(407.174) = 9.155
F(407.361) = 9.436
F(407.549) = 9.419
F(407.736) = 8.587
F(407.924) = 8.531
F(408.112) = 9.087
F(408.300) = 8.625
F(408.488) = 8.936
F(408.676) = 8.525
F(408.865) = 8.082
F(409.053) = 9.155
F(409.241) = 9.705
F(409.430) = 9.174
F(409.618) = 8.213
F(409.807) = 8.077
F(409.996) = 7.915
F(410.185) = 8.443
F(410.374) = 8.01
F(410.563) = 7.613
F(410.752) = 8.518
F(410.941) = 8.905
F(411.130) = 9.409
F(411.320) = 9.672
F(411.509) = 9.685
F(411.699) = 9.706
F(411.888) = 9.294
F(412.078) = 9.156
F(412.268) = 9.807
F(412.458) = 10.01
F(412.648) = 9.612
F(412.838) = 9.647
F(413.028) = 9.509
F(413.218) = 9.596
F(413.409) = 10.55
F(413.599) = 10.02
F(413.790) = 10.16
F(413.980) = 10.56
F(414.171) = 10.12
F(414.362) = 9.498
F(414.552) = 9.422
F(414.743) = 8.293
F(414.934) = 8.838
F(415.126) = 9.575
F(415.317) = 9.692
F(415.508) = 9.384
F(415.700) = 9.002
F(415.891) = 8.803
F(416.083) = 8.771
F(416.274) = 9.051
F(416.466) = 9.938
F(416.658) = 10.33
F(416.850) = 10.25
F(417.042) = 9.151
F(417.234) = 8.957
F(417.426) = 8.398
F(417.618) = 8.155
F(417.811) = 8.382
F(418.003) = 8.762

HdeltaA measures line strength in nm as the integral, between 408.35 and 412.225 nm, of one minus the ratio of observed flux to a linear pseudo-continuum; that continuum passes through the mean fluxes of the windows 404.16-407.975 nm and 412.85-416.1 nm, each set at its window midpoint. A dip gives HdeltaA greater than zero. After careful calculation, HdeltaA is 0.25 nm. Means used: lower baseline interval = 9.3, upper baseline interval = 9.54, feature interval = 8.82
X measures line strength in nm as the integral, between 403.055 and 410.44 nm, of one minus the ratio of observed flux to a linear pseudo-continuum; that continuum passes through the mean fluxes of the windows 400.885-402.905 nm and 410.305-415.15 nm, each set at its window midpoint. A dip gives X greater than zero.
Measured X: 0.36 nm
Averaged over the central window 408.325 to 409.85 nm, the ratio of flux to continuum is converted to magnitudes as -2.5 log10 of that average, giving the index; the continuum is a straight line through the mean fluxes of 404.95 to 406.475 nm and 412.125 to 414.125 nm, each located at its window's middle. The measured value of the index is 0.10 mag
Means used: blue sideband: 9.35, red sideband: 9.93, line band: 8.75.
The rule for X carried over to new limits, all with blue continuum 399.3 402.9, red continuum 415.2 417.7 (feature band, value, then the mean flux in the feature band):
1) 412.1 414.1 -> -0.14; 9.92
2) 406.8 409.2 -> 0.12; 8.88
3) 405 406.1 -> -0.01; 9.42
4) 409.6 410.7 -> 0.15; 8.05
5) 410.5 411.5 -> 0.04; 8.94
